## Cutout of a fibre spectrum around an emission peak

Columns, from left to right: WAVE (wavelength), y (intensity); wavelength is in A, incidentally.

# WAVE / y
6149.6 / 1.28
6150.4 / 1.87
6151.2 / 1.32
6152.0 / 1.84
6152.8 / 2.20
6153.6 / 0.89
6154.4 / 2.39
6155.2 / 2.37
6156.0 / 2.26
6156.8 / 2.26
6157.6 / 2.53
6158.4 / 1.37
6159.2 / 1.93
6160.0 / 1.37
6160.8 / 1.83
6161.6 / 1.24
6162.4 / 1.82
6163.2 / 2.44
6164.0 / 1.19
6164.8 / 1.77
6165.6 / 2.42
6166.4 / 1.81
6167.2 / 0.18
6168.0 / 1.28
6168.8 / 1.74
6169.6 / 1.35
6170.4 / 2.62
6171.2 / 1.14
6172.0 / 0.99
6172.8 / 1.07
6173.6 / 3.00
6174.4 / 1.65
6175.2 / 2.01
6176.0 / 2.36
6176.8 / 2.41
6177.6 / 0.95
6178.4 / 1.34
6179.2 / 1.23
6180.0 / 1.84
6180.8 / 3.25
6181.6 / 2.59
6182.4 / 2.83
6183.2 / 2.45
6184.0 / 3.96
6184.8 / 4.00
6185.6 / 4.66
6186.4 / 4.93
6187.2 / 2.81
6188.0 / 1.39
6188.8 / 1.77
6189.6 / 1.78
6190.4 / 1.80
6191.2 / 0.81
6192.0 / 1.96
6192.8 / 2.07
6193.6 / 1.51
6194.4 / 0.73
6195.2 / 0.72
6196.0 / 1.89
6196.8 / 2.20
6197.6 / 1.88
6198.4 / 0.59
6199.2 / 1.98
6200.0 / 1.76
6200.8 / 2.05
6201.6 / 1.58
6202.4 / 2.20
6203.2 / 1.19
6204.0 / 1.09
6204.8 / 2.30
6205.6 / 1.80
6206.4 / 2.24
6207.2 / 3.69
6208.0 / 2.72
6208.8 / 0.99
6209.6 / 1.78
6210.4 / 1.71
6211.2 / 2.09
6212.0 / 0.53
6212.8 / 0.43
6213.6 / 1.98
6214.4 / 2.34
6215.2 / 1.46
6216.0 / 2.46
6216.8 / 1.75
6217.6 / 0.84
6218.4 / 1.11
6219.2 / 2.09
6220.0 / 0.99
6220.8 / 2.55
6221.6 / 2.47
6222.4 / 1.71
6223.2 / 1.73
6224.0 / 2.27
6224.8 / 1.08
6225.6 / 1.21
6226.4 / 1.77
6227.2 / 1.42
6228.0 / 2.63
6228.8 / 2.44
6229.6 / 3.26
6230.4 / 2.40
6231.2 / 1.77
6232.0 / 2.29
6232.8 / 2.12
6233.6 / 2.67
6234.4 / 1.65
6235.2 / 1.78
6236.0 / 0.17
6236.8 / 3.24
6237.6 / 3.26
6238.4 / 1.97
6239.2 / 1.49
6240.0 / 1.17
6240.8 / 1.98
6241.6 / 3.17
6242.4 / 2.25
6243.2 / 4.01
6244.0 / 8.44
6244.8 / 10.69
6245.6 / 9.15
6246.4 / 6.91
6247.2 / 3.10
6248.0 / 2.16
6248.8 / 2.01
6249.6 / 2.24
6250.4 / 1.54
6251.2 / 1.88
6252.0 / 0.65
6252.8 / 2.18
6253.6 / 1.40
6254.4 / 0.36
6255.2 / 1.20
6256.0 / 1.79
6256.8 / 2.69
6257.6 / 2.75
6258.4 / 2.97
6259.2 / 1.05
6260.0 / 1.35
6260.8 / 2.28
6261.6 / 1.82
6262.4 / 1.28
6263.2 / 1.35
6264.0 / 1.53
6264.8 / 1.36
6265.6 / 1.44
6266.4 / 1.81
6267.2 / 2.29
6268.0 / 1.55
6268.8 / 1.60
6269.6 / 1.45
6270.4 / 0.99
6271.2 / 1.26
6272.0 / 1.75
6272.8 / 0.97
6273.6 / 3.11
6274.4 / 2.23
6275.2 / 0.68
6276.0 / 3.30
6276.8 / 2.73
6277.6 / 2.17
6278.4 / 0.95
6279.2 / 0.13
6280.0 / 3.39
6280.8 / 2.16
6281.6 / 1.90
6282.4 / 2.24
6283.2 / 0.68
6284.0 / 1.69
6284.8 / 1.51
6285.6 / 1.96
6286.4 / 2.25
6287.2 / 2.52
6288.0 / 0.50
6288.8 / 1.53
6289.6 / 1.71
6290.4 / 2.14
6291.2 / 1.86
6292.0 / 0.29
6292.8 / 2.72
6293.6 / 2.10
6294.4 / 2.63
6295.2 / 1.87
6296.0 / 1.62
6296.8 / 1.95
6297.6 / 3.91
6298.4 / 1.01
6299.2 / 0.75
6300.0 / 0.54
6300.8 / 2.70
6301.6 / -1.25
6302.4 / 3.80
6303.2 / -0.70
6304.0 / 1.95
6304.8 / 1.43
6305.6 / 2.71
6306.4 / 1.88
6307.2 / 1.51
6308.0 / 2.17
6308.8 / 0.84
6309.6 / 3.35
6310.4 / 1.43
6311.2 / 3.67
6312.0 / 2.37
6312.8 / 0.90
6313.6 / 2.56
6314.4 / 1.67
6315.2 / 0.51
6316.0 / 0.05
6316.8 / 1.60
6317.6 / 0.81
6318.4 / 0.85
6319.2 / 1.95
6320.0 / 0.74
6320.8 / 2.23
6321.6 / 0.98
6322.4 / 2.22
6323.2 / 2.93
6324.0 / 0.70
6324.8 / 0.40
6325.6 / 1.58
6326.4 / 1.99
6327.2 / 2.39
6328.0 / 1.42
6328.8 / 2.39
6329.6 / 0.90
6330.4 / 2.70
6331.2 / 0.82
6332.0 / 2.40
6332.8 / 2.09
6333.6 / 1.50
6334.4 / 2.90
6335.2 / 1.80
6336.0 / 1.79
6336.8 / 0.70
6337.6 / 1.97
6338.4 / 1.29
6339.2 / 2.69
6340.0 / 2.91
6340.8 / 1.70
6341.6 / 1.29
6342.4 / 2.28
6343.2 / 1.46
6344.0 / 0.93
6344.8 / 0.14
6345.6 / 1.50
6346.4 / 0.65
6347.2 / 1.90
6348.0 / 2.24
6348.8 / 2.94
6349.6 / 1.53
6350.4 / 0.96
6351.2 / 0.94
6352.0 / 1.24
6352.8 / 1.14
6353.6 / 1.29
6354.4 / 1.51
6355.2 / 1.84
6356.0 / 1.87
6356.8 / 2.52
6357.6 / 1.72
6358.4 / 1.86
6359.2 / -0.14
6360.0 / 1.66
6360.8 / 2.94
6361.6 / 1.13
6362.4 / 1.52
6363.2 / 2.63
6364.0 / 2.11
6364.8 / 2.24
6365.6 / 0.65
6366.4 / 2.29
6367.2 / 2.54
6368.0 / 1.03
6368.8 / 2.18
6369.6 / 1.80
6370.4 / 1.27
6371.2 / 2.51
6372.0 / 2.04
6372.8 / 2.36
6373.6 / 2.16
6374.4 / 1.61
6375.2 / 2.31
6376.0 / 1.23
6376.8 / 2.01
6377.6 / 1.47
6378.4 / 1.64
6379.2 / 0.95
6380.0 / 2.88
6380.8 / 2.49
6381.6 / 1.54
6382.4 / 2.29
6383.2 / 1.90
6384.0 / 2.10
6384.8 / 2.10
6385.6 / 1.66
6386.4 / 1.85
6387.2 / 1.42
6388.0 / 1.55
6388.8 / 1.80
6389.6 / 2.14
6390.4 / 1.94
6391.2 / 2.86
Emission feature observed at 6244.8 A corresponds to [O III]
